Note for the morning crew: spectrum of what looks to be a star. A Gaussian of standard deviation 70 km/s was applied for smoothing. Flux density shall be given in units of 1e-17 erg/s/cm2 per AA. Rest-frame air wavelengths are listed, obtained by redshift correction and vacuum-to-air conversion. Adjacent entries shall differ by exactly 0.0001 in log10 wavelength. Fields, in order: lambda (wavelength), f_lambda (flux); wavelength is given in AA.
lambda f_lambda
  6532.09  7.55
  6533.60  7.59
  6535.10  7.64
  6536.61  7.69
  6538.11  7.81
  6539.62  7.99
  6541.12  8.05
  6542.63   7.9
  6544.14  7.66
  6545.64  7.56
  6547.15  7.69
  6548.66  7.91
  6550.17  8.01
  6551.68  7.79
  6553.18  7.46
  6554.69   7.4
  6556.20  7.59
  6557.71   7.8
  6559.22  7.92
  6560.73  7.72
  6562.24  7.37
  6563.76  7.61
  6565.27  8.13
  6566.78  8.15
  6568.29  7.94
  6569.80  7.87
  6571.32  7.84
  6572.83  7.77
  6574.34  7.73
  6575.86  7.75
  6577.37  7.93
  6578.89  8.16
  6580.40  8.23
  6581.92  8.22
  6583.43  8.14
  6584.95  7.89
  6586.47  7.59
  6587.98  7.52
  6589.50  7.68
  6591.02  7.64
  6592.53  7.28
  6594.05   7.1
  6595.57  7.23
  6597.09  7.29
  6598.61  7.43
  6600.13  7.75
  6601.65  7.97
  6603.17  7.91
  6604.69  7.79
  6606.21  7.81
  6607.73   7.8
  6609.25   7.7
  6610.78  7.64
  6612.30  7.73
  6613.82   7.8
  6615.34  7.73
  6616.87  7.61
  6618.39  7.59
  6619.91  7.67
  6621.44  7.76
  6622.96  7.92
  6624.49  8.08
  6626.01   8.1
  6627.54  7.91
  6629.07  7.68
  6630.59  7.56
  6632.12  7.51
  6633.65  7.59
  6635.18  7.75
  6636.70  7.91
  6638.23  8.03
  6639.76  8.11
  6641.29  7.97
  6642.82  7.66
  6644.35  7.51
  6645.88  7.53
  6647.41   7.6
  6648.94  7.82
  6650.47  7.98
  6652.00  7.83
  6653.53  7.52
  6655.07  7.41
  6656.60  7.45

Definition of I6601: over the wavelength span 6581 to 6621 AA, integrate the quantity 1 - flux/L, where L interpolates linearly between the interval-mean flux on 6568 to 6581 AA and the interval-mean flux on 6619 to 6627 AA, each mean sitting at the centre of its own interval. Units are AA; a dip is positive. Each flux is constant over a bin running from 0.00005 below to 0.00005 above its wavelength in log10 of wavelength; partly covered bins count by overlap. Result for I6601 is 1.2 AA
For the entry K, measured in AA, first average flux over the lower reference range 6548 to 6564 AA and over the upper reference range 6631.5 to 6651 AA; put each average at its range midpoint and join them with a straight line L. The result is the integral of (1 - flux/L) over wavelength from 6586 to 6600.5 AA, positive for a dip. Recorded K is 0.5 AA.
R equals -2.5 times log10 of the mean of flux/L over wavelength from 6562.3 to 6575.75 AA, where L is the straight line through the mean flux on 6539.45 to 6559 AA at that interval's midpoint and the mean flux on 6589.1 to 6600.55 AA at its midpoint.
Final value -0.034 mag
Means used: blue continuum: 7.75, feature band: 7.84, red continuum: 7.41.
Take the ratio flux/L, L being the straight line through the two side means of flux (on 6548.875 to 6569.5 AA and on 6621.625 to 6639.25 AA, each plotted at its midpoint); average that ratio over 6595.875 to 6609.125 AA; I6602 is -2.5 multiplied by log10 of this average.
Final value 0.01 mag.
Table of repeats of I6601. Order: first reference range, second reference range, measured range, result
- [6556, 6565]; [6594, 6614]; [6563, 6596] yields -0.5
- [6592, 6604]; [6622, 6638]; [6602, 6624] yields -0.3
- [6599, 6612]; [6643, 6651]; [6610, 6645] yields -0.2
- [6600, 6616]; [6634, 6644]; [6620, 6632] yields 0.0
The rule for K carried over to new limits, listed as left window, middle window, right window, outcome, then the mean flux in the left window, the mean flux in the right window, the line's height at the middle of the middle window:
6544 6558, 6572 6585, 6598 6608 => -0.4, 7.69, 7.79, 7.74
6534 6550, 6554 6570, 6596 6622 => 0.0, 7.79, 7.7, 7.76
